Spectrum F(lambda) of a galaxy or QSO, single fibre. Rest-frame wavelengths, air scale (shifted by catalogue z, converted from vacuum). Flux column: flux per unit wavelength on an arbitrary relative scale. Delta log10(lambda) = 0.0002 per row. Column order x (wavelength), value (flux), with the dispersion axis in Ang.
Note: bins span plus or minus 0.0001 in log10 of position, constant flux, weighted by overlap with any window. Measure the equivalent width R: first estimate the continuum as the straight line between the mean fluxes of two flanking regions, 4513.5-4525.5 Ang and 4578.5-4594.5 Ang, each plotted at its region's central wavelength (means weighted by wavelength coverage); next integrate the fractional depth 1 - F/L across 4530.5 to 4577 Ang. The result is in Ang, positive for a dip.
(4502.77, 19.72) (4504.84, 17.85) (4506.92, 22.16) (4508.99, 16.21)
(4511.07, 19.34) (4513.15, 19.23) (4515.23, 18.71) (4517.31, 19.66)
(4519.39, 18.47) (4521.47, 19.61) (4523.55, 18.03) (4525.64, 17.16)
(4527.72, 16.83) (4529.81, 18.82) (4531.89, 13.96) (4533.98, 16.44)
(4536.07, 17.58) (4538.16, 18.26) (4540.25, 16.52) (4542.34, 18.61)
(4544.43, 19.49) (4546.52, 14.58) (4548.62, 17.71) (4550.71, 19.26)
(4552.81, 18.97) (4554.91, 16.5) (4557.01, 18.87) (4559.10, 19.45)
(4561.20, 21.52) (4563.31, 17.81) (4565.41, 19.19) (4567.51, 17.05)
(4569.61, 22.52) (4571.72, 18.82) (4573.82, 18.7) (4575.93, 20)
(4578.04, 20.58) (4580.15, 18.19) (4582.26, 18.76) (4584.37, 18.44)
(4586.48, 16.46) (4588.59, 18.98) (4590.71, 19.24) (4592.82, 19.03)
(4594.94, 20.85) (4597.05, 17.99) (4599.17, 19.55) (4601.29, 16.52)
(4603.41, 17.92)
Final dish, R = 1.0 Ang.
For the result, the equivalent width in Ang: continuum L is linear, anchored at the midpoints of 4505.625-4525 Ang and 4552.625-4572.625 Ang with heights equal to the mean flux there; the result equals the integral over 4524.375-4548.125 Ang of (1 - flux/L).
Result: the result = 2.36 Ang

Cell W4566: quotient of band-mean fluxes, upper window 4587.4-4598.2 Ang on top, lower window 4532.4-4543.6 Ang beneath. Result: 1.11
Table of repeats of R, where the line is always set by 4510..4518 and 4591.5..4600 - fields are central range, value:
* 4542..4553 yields 0.7 Ang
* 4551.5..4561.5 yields 0.2 Ang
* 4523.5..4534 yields 1.3 Ang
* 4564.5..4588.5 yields 0.4 Ang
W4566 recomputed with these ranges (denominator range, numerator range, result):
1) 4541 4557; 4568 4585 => 1.09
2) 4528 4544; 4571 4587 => 1.09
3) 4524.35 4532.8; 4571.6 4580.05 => 1.16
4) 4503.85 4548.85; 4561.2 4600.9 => 1.06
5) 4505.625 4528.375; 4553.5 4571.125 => 1.02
